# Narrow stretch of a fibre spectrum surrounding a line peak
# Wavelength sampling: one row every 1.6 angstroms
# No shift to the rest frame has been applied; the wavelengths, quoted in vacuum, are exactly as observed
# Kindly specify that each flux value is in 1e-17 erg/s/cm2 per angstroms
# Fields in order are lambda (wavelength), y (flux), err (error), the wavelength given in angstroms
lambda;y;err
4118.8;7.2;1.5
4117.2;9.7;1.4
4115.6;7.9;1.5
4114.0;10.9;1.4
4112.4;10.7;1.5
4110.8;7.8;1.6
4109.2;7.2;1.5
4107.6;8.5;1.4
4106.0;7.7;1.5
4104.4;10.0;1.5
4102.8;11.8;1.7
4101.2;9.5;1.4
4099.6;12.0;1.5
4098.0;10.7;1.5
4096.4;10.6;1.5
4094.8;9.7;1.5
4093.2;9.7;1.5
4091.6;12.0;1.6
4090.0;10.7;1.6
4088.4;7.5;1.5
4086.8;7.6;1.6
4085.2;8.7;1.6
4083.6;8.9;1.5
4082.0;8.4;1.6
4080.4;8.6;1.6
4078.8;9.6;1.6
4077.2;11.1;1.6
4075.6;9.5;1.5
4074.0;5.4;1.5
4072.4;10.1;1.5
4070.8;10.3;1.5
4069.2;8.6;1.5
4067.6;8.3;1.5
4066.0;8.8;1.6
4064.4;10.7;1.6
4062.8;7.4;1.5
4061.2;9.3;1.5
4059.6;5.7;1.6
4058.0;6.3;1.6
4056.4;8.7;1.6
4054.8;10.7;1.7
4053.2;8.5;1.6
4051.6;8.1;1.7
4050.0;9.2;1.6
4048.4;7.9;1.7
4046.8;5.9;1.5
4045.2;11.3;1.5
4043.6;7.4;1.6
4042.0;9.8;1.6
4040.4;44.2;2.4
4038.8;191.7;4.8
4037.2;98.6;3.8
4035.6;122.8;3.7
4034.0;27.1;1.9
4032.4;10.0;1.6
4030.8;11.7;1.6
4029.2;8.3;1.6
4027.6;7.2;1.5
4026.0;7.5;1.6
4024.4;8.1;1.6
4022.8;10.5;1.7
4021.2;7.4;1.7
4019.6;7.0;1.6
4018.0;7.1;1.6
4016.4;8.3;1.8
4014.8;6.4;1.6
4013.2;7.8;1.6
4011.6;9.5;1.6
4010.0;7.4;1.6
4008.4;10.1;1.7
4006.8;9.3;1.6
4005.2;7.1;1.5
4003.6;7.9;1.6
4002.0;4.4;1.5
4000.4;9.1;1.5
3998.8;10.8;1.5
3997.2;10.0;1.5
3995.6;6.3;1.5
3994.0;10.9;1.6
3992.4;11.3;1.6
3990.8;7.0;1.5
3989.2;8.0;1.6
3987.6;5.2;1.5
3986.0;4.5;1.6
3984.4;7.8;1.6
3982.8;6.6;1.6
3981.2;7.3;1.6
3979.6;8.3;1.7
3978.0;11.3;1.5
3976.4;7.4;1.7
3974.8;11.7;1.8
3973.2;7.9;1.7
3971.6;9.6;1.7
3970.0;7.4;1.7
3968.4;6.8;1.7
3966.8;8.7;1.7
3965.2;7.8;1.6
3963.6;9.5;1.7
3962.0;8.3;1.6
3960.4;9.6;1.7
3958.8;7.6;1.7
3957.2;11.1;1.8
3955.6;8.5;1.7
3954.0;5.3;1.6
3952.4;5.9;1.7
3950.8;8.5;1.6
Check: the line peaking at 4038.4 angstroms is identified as [O II] 3727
